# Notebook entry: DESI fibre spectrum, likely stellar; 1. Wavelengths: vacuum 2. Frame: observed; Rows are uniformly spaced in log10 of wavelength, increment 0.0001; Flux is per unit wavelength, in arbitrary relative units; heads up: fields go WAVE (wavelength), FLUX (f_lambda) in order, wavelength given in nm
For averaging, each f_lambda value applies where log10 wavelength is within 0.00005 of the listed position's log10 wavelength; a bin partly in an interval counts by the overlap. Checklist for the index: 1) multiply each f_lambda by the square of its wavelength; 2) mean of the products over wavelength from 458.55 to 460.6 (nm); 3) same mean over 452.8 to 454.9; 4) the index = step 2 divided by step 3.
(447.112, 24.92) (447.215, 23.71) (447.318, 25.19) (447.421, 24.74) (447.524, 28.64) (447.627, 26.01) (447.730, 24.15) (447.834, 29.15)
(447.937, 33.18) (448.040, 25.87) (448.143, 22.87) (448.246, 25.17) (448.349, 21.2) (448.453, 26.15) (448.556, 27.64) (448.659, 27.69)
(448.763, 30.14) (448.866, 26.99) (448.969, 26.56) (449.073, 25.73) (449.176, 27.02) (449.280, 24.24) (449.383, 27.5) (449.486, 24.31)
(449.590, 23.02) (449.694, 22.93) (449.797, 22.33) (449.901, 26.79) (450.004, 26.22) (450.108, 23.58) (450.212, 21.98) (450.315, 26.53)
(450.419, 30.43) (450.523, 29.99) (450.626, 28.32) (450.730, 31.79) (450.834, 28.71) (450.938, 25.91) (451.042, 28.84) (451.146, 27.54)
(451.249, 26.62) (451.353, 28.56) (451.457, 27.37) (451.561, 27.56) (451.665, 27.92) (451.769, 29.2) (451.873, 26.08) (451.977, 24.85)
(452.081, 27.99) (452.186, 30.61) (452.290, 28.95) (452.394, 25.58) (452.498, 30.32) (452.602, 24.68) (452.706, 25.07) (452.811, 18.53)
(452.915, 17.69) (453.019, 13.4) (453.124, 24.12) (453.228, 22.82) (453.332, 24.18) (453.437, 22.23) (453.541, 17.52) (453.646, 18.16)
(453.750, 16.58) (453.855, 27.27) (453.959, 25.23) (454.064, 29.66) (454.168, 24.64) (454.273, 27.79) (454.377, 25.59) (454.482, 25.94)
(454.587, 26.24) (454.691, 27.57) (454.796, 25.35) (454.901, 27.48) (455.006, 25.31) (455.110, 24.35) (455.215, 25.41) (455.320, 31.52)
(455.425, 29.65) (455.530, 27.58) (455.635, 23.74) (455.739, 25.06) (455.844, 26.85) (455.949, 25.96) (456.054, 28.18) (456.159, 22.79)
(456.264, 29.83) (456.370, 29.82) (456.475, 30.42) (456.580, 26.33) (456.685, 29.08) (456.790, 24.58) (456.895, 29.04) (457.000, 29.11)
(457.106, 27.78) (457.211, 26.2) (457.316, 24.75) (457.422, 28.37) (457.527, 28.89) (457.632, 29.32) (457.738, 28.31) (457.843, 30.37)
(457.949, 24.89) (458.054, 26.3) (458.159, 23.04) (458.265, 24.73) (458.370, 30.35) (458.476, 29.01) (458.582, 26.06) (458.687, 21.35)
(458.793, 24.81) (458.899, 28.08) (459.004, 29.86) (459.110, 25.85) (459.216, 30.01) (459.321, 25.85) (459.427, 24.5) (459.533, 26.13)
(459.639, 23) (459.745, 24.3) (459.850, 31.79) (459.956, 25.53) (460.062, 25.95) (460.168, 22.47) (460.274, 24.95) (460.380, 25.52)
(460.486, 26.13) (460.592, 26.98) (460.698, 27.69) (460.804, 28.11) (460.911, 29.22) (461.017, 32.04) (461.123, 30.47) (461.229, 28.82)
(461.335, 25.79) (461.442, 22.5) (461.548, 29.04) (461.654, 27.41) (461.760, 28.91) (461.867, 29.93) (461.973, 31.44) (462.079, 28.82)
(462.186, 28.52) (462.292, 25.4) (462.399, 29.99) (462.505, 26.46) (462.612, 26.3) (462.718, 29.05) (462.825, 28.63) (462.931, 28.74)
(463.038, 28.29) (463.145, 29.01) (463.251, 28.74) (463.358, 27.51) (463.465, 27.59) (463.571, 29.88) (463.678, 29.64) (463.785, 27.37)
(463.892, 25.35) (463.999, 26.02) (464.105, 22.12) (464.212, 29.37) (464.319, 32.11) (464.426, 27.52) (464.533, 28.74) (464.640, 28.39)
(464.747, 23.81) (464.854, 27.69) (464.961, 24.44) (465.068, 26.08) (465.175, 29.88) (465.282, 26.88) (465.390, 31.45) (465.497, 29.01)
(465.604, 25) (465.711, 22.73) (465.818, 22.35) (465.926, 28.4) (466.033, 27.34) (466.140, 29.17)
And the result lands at 1.1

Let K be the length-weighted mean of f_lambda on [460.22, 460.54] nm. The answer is 25.5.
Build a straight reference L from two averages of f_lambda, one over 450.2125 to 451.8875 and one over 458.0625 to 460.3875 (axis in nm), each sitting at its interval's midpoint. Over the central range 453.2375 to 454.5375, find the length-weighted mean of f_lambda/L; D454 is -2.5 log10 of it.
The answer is 0.16 mag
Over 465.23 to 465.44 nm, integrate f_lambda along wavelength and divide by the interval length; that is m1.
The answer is 29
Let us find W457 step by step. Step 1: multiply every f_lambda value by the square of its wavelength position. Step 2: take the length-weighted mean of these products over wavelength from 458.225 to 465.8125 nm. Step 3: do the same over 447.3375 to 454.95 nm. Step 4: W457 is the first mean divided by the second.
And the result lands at 1.11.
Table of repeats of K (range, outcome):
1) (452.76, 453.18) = 18.5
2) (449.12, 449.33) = 25.6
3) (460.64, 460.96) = 28.2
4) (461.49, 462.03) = 29.3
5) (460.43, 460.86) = 27.2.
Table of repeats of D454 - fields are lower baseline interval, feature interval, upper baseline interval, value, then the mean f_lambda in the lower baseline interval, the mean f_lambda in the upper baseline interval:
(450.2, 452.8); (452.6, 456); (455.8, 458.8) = 0.128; 27.6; 27.2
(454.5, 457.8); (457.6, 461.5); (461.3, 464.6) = 0.034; 27.3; 28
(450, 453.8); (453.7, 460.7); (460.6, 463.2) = 0.011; 25.3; 28.3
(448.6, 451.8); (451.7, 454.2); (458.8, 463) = 0.128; 26.8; 27.4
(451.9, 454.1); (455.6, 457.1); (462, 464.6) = -0.093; 23.6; 28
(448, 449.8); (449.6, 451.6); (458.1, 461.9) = -0.048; 25.5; 26.8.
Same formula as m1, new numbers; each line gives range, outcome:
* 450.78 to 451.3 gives 27.6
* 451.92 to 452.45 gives 27.6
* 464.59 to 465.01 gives 26.1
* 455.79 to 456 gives 26.4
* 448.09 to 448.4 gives 23.1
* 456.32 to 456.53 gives 30.1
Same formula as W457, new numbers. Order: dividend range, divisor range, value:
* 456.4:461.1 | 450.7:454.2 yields 1.11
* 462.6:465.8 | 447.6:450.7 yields 1.12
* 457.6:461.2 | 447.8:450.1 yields 1.08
